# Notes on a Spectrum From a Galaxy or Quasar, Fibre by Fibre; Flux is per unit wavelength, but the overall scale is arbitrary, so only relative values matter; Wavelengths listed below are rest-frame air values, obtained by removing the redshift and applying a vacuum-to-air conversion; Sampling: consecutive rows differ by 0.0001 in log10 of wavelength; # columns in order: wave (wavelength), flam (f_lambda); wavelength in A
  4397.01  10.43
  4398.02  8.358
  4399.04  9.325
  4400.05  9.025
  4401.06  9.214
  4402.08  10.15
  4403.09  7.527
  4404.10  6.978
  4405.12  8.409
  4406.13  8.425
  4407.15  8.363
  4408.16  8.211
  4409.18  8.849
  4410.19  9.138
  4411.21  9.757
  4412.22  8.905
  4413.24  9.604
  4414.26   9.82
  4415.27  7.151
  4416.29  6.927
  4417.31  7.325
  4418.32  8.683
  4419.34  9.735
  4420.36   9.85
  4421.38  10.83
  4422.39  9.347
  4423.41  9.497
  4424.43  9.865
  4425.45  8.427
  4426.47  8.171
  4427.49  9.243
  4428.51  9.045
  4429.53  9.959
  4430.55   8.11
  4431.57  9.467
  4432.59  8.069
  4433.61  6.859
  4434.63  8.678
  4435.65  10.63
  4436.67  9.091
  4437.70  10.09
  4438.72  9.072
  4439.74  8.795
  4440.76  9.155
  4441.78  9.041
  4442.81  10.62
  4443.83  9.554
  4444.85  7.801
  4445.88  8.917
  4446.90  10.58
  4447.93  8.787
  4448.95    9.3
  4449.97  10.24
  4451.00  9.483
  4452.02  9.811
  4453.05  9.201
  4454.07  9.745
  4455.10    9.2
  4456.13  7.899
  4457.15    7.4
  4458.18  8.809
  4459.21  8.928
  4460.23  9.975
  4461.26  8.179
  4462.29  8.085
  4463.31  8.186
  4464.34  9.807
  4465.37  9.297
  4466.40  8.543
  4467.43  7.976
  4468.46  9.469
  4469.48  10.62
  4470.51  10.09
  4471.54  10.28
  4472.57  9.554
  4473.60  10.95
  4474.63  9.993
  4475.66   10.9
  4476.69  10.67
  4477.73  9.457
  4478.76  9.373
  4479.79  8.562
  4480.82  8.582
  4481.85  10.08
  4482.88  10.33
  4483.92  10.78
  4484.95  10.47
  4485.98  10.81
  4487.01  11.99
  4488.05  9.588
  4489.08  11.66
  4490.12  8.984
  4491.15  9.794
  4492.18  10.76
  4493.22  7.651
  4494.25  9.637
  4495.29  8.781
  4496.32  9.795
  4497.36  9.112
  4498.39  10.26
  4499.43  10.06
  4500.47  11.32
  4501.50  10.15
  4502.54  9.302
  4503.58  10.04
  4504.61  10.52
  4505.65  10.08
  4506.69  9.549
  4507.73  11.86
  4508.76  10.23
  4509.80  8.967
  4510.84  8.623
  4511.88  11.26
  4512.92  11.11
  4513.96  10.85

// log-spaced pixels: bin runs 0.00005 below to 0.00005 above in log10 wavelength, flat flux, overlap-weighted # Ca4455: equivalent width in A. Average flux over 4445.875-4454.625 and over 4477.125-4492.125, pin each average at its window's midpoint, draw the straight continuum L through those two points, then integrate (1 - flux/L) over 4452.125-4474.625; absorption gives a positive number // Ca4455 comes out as 1.4 A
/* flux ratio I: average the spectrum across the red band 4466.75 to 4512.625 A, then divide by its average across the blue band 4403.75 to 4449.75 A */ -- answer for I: 1.11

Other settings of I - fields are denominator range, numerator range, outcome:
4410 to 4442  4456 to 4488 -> 1.06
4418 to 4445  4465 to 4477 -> 1.07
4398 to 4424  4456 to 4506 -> 1.10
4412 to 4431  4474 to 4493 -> 1.13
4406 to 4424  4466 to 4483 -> 1.09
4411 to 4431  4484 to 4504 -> 1.11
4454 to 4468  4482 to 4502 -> 1.16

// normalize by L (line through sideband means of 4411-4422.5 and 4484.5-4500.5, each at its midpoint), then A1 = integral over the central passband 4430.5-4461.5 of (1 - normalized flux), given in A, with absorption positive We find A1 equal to 0.9 A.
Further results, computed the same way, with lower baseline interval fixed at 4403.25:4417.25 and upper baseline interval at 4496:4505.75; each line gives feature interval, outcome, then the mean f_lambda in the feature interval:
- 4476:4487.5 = -0.5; 10.1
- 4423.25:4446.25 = -0.4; 9.04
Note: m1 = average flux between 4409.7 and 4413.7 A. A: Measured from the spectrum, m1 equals 9.34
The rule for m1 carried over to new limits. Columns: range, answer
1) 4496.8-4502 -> 10.2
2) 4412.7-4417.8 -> 8.16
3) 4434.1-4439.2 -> 9.5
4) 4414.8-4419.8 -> 7.95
